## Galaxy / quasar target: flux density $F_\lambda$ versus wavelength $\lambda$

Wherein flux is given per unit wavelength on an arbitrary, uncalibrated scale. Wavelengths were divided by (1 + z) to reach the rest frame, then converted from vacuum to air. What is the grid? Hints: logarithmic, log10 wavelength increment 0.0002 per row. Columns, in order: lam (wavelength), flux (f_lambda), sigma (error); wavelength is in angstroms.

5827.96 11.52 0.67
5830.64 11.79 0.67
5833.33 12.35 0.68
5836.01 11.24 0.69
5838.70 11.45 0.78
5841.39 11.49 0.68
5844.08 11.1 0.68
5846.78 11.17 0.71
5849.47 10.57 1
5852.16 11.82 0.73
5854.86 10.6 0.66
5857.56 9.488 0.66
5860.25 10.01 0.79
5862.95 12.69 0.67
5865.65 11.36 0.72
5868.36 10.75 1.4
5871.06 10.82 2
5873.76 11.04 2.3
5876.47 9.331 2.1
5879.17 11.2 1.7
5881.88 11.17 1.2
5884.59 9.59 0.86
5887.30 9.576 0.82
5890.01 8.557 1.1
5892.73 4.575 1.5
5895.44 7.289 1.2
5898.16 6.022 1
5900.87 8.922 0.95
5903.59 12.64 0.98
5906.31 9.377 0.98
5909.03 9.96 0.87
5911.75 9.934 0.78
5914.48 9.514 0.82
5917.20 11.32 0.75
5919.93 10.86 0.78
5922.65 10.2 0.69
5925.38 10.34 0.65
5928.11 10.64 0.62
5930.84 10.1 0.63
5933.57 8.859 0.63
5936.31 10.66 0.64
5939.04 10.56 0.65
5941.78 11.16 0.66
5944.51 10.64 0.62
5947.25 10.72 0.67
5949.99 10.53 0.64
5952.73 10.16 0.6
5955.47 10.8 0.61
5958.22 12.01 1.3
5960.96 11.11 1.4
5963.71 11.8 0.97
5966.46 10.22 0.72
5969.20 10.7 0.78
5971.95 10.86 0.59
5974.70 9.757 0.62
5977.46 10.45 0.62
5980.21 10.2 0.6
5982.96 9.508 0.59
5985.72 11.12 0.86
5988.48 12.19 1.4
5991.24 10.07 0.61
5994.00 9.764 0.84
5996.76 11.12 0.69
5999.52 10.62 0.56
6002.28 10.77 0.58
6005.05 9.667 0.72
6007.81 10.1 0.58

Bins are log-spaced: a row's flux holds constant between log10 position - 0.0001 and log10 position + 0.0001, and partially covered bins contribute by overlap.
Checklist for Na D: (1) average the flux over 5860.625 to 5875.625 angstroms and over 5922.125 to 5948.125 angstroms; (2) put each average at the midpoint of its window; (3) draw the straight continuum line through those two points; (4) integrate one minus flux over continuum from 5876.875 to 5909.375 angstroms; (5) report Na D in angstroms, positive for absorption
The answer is 5.5 angstroms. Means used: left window 11.2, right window 10.4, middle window 9.05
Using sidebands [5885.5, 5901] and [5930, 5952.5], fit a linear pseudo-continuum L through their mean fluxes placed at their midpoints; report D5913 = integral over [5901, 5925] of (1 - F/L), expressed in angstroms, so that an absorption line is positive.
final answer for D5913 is -4.9 angstroms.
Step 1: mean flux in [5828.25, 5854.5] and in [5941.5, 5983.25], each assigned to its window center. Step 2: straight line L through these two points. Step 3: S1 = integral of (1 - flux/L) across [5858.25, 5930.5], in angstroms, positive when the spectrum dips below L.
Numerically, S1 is 7.7 angstroms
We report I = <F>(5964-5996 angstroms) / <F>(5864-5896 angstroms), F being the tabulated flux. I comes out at 1.1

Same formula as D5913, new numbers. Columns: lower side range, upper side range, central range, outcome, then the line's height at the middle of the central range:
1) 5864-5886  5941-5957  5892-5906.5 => 3.4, 10.7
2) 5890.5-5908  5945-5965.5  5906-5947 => -3.4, 9.55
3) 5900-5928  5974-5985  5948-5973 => -1.9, 10.1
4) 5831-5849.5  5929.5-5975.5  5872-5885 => 0.7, 11.1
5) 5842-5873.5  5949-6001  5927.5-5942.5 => 0.7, 10.8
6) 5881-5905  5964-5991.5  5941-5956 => -1.1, 9.91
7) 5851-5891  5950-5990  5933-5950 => 0.3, 10.7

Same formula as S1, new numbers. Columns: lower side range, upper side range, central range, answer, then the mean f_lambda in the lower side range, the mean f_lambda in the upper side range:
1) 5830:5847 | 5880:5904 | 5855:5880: -2.0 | 11.5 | 8.6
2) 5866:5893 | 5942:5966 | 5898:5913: 0.8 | 9.92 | 11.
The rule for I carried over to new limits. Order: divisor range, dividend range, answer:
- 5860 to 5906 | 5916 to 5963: 1.09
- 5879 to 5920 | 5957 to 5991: 1.16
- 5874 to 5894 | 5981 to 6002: 1.15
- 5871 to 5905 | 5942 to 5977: 1.17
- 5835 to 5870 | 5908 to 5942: 0.93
